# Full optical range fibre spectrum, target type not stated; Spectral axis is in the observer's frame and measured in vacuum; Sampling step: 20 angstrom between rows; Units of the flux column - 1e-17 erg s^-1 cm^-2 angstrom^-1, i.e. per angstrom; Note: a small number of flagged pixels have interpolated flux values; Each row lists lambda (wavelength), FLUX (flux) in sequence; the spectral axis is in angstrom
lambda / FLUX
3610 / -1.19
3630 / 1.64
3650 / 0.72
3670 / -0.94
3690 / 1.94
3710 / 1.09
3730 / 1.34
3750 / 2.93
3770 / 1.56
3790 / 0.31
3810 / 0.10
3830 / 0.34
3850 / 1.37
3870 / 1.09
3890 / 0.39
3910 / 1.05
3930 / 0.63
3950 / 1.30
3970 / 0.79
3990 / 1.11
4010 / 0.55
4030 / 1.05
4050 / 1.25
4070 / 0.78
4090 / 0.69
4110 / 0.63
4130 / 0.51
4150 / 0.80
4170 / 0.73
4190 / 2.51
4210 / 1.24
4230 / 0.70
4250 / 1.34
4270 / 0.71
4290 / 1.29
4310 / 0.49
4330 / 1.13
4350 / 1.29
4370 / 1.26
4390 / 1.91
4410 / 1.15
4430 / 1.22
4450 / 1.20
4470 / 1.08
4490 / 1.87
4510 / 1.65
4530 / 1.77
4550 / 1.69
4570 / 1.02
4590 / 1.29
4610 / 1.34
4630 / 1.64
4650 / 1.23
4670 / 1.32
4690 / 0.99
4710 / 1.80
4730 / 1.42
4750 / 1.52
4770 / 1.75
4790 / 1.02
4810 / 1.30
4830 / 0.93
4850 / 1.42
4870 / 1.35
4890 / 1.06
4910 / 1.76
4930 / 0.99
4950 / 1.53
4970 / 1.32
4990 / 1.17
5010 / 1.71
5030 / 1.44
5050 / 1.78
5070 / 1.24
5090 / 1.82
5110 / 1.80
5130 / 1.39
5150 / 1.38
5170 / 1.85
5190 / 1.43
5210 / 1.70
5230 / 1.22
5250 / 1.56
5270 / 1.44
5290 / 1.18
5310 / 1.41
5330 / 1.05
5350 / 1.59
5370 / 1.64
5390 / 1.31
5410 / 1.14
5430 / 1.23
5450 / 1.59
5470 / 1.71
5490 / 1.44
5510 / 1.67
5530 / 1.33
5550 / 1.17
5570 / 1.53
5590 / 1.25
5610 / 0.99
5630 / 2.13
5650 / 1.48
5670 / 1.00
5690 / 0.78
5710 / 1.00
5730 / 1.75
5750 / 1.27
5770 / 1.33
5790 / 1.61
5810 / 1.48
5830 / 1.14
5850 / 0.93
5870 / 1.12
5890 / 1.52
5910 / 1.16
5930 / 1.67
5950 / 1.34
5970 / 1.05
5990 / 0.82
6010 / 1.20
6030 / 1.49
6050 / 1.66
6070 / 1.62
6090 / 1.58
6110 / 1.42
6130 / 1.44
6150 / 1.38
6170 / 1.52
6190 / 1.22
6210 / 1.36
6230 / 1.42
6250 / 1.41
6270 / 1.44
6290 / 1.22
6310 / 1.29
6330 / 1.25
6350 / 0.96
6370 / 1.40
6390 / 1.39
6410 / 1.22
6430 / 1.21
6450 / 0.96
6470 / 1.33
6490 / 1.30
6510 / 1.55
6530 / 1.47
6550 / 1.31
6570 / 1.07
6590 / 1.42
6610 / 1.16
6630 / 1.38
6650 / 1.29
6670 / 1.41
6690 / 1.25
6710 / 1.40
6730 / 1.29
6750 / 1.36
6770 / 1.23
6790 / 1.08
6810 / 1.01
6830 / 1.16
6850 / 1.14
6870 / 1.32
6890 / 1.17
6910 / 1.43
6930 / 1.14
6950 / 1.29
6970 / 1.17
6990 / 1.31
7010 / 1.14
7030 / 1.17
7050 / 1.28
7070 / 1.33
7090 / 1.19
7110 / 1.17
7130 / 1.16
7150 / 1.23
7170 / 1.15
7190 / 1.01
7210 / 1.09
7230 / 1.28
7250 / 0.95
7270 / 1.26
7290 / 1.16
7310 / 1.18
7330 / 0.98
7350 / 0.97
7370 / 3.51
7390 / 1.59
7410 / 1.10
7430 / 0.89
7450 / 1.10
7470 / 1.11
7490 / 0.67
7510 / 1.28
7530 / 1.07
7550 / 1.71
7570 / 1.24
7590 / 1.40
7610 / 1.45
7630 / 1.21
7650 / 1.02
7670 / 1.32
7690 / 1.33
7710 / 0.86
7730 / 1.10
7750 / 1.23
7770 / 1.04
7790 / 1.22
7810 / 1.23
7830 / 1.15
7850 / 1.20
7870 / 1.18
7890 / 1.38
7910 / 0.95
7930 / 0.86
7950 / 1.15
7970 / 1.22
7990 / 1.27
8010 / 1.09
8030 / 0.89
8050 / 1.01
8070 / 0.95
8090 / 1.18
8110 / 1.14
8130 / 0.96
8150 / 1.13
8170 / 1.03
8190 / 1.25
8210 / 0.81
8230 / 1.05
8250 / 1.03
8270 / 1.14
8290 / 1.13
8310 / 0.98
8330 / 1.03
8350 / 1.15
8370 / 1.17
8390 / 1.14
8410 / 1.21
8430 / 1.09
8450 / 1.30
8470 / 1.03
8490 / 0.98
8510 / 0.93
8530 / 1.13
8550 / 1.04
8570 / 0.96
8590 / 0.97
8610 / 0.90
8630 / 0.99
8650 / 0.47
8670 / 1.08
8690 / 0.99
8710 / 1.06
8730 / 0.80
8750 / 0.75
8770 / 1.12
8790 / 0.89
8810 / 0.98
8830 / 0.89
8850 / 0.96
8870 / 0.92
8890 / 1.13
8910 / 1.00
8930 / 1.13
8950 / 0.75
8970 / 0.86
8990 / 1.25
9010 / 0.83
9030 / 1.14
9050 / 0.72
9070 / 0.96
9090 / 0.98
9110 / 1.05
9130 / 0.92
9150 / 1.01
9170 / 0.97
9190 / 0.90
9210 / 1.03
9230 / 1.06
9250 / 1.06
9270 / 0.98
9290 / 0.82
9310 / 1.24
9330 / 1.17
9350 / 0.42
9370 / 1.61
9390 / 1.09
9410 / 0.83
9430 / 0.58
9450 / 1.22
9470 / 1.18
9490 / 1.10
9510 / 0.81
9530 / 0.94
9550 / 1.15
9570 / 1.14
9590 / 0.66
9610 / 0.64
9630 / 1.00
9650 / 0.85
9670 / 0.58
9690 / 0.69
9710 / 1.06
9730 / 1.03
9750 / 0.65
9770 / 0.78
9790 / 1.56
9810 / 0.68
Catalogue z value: 0.123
